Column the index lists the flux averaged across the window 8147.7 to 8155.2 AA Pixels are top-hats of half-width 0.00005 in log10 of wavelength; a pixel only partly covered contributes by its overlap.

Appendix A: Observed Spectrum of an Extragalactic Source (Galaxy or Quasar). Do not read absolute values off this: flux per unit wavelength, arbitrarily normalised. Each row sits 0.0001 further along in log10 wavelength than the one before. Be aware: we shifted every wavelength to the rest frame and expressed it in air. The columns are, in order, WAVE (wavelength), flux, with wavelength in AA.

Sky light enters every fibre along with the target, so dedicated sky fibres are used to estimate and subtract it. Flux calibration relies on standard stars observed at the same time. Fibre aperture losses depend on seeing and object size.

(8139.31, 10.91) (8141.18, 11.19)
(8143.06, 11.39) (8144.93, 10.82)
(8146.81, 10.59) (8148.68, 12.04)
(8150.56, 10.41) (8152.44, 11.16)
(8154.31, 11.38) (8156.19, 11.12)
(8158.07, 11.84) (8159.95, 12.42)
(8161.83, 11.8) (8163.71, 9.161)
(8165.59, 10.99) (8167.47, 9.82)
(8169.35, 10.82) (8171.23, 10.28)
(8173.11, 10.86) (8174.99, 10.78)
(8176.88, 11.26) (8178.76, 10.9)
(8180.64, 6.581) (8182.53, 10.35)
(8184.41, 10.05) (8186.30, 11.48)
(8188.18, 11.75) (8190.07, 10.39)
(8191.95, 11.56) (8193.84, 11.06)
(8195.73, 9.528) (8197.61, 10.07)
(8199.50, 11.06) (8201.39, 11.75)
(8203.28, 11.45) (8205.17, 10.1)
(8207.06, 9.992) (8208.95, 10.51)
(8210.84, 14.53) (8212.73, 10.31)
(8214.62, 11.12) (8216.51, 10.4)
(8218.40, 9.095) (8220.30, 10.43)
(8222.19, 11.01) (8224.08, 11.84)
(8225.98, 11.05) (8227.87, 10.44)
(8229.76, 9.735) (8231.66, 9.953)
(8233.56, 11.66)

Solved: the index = 11.3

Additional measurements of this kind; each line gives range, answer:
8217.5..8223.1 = 10.2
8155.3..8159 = 11.5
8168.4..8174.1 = 10.7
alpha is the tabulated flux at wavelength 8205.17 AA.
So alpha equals 10.1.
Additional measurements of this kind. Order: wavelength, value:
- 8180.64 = 6.581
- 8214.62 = 11.12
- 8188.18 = 11.75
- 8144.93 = 10.82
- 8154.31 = 11.38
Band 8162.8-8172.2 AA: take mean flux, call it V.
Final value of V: 10.2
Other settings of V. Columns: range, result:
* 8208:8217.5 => 11.4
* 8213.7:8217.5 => 10.7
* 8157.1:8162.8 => 12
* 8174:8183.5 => 9.98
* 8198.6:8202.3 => 11.4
